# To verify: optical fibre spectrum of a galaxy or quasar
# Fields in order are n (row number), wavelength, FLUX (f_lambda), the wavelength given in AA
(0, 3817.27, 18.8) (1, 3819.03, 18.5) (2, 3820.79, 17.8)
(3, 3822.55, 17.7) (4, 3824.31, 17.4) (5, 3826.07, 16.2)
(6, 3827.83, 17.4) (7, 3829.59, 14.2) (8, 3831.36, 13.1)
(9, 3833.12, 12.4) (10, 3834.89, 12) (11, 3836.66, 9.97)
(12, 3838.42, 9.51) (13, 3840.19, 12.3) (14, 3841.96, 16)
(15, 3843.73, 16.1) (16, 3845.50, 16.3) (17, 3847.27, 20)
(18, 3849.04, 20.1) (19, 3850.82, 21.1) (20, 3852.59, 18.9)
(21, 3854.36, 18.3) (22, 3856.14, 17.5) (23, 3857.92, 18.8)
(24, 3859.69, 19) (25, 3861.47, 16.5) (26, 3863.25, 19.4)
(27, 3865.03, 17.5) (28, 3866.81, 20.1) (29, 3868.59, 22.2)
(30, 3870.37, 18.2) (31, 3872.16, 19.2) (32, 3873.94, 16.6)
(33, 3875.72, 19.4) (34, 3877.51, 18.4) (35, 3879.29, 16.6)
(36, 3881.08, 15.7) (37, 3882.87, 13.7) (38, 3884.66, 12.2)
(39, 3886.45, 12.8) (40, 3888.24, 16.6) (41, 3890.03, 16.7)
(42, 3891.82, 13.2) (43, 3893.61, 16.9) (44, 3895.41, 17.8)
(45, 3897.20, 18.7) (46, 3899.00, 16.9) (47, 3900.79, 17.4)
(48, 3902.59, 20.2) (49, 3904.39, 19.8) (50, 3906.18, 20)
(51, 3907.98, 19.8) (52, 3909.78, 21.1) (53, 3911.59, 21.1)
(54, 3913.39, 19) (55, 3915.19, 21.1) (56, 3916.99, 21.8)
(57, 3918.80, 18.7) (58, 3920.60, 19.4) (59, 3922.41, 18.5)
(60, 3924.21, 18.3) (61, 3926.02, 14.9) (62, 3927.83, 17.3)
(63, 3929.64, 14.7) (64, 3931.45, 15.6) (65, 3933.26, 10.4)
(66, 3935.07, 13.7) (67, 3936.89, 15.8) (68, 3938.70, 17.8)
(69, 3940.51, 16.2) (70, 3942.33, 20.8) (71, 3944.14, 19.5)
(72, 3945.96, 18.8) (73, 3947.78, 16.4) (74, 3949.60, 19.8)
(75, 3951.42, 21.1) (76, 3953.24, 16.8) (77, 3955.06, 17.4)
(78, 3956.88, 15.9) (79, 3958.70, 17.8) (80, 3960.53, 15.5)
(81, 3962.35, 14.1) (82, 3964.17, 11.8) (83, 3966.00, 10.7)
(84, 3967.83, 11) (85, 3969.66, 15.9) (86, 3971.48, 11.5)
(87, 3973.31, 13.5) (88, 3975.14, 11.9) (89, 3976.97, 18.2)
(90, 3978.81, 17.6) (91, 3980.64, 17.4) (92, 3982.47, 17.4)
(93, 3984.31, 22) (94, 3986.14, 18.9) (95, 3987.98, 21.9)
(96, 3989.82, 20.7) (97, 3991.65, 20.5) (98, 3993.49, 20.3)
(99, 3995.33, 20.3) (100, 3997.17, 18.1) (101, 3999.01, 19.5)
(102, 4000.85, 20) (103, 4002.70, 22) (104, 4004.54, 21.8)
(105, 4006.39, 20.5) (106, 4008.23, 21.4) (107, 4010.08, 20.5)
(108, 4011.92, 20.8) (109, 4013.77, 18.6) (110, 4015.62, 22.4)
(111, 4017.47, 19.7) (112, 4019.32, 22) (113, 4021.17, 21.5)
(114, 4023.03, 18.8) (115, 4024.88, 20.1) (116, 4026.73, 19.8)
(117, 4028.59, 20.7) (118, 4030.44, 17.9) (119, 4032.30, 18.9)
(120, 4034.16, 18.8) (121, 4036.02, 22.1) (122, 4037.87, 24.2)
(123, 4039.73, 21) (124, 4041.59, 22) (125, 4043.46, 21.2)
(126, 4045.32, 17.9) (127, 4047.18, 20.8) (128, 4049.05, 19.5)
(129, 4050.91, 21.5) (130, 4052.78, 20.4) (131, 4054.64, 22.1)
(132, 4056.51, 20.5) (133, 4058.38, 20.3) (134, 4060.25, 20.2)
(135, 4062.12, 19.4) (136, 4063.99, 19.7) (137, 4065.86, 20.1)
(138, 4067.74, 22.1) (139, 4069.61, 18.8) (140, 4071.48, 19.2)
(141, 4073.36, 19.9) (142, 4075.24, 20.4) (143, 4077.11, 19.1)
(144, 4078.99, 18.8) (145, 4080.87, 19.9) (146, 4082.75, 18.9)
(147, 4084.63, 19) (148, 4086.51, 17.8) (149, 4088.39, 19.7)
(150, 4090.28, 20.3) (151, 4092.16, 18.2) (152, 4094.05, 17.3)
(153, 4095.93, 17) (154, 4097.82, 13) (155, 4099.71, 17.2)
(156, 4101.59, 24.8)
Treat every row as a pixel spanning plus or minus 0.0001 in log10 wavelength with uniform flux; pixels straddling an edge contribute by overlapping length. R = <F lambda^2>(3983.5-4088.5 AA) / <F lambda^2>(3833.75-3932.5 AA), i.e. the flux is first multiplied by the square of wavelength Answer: 1.25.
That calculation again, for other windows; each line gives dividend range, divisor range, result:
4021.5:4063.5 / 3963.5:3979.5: 1.56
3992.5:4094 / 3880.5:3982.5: 1.27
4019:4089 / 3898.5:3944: 1.19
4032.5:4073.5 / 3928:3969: 1.35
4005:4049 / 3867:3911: 1.25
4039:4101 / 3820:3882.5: 1.29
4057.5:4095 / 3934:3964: 1.21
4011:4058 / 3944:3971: 1.33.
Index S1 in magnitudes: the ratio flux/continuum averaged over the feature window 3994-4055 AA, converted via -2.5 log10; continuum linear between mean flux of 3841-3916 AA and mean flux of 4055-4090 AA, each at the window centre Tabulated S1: -0.07 mag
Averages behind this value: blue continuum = 18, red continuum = 19.7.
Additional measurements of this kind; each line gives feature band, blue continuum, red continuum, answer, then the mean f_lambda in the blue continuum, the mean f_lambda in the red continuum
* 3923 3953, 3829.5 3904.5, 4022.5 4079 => 0.069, 16.7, 20.2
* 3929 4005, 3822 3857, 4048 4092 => 0.057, 15.8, 19.9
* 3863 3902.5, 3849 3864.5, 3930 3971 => 0.053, 18.7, 16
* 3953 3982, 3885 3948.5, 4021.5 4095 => 0.238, 17.6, 19.9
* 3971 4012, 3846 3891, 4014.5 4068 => 0.040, 17.8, 20.5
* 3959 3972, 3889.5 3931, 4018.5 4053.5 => 0.412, 18.4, 20.5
